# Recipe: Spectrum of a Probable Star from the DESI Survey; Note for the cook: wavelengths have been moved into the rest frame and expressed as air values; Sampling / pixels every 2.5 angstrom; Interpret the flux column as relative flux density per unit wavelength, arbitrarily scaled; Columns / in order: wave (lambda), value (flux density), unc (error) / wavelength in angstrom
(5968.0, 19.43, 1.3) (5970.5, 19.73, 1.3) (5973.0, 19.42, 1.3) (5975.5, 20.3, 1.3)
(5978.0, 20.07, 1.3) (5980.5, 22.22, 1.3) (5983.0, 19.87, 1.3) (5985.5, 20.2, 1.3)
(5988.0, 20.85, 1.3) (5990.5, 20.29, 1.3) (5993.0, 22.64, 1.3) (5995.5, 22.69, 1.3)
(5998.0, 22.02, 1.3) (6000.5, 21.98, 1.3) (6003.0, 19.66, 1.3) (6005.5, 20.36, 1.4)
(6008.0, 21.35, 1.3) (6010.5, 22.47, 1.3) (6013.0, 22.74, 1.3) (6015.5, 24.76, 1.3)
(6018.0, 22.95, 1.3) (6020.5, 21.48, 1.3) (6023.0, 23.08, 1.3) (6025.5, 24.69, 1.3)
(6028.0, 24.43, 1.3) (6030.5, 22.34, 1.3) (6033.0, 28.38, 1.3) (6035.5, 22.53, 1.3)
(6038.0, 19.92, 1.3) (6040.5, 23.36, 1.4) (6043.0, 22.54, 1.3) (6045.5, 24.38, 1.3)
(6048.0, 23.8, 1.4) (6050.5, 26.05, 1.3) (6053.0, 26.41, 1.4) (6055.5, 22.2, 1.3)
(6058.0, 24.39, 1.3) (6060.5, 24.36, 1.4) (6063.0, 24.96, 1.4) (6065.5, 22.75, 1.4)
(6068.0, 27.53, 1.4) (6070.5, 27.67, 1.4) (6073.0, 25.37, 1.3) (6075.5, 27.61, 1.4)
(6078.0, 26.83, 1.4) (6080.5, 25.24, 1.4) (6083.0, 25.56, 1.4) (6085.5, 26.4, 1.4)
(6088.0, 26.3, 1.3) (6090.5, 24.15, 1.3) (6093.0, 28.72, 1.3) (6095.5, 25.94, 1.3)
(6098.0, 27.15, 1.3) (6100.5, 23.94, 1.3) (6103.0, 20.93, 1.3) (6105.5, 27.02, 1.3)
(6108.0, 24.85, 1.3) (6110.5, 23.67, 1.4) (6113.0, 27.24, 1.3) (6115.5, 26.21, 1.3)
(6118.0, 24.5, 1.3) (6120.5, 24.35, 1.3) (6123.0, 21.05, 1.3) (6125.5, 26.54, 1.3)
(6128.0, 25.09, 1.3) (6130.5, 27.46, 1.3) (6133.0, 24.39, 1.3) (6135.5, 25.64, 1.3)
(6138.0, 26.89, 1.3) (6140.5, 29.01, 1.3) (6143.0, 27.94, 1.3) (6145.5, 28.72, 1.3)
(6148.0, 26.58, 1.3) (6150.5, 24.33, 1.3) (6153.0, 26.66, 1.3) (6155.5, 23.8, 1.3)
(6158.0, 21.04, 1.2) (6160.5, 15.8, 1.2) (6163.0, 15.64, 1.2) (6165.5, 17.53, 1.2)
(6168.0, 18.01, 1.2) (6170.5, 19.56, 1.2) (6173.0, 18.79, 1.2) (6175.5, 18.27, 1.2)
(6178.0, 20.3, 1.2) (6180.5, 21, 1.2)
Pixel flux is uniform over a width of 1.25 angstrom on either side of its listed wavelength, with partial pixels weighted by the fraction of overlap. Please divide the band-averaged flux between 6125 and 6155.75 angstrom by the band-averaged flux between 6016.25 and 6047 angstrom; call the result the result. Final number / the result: 1.1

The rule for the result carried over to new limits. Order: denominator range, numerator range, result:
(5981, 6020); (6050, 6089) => 1.18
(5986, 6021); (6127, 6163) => 1.14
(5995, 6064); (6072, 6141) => 1.10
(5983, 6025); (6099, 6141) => 1.15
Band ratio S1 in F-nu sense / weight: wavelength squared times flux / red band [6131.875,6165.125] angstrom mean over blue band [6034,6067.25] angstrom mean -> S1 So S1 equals 1.05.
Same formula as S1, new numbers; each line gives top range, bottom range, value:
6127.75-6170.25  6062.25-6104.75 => 0.94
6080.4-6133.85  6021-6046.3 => 1.10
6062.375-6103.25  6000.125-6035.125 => 1.15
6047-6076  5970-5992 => 1.27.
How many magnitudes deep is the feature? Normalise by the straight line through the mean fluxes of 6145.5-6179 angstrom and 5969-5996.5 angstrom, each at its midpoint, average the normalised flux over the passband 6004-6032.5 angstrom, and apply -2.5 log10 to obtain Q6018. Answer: -0.11 mag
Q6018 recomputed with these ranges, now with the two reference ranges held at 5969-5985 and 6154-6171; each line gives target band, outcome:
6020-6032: -0.18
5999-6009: -0.04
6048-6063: -0.24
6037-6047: -0.15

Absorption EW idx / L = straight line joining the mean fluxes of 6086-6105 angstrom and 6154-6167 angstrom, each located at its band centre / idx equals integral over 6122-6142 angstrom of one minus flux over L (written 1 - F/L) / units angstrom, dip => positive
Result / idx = -3.81 angstrom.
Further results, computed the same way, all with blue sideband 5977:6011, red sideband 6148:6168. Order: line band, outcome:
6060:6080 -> -4.6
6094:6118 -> -4.8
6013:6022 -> -0.8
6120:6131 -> -2.0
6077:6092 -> -3.4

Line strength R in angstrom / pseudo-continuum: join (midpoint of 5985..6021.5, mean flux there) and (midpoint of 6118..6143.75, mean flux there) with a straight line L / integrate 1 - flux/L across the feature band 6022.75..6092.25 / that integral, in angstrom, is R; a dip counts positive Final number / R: -3.95 angstrom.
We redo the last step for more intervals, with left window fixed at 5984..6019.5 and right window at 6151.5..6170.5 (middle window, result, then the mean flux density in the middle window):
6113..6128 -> -3.3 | 24.8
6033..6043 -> -0.7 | 22.8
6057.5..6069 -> -2.1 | 24.8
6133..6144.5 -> -4.0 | 27.1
